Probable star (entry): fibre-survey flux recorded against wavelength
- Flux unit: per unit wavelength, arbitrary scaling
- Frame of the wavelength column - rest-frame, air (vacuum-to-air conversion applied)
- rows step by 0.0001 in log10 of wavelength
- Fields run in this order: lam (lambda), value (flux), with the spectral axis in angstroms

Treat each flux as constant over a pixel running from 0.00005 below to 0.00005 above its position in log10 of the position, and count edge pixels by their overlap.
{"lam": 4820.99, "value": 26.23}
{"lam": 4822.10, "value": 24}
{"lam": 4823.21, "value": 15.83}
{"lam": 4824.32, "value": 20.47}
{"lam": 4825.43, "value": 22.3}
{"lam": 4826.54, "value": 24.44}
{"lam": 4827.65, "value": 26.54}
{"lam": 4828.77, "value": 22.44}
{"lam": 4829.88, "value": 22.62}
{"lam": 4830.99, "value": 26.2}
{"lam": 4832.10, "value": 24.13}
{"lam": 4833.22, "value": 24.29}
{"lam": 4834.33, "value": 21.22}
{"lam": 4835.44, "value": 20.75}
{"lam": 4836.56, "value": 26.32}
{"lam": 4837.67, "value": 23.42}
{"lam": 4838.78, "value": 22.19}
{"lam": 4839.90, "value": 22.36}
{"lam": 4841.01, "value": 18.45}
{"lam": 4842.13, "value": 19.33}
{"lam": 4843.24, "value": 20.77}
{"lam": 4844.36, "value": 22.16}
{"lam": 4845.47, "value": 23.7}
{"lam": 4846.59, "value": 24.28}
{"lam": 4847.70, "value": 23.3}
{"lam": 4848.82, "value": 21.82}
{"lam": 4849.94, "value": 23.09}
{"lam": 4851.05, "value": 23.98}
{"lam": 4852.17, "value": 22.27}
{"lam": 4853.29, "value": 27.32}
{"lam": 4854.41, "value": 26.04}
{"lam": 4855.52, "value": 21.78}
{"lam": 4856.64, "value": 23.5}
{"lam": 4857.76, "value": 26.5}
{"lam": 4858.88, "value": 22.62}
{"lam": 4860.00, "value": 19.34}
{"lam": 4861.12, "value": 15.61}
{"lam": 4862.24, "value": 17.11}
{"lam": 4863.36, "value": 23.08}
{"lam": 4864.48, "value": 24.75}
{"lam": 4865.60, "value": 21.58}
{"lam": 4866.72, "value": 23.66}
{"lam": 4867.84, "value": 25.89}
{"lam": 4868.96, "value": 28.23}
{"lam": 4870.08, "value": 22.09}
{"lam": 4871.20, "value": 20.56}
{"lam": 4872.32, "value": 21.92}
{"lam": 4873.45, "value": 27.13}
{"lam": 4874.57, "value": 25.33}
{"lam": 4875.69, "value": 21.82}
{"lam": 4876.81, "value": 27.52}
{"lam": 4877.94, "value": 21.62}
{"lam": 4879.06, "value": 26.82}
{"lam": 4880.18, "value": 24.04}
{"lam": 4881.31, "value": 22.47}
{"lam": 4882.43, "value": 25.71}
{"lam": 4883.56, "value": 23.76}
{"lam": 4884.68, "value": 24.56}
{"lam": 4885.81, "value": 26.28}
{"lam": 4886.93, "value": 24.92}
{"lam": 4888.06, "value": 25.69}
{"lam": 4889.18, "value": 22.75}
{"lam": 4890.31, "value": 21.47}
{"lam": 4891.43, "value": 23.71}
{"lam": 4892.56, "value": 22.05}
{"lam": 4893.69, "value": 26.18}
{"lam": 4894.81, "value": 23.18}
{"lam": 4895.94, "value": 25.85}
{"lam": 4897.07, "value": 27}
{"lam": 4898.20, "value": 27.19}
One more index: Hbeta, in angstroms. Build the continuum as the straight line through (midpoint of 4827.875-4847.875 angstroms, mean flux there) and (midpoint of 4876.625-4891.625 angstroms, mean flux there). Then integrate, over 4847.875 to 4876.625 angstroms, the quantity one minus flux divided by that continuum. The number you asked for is 0.51 angstroms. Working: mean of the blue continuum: 22.7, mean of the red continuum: 24.3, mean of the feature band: 23.1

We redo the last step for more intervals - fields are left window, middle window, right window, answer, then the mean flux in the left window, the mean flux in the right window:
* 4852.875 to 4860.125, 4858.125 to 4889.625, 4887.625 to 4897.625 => 0.85 angstroms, 24.1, 24.2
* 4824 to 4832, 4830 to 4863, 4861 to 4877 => 1.30 angstroms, 23.7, 23.2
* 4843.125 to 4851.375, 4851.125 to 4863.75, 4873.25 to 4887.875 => 0.62 angstroms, 23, 24.7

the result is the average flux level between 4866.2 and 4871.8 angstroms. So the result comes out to 24.1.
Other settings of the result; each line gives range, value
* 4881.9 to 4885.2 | 24.7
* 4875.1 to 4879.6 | 24.4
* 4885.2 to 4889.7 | 24.9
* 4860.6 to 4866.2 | 20.5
